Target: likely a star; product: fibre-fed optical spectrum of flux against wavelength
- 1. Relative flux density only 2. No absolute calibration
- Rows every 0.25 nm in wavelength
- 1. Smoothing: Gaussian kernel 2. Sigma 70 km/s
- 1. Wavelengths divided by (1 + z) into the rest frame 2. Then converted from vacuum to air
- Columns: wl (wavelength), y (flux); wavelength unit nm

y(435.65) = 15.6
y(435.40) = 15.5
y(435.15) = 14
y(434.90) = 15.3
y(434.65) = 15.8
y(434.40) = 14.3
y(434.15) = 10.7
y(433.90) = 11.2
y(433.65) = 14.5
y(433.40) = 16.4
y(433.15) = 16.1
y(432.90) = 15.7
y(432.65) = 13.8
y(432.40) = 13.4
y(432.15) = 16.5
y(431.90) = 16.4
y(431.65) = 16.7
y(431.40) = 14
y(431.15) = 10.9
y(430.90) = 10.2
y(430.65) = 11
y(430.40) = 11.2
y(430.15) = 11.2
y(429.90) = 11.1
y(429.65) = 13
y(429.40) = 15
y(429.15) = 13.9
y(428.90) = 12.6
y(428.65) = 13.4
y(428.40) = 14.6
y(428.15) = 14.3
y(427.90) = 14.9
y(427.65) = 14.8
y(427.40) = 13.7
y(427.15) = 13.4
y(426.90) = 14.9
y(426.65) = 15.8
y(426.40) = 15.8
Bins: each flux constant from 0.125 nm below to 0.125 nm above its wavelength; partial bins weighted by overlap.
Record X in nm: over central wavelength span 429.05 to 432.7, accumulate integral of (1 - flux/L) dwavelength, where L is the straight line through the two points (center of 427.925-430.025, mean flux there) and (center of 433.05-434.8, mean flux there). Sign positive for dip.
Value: 0.153 nm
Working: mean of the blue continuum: 13.6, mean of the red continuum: 14.1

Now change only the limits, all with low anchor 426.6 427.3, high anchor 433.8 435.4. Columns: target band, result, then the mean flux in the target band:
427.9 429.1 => 0.04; 13.9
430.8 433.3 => -0.08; 14.4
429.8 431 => 0.27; 11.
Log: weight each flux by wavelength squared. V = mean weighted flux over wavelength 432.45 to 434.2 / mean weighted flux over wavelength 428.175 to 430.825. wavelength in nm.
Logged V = 1.1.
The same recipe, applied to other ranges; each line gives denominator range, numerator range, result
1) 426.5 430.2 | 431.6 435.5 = 1.09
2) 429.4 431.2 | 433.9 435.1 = 1.22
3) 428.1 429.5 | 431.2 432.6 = 1.10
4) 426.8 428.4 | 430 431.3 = 0.78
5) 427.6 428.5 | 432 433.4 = 1.06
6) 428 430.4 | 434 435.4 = 1.10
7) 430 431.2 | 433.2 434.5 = 1.26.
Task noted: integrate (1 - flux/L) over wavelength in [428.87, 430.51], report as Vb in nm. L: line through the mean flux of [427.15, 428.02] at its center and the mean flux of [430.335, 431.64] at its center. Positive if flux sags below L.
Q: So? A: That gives 0.04 nm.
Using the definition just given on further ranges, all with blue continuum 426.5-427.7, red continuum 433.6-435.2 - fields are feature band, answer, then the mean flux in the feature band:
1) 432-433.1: -0.09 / 15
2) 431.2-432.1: -0.09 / 15.4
